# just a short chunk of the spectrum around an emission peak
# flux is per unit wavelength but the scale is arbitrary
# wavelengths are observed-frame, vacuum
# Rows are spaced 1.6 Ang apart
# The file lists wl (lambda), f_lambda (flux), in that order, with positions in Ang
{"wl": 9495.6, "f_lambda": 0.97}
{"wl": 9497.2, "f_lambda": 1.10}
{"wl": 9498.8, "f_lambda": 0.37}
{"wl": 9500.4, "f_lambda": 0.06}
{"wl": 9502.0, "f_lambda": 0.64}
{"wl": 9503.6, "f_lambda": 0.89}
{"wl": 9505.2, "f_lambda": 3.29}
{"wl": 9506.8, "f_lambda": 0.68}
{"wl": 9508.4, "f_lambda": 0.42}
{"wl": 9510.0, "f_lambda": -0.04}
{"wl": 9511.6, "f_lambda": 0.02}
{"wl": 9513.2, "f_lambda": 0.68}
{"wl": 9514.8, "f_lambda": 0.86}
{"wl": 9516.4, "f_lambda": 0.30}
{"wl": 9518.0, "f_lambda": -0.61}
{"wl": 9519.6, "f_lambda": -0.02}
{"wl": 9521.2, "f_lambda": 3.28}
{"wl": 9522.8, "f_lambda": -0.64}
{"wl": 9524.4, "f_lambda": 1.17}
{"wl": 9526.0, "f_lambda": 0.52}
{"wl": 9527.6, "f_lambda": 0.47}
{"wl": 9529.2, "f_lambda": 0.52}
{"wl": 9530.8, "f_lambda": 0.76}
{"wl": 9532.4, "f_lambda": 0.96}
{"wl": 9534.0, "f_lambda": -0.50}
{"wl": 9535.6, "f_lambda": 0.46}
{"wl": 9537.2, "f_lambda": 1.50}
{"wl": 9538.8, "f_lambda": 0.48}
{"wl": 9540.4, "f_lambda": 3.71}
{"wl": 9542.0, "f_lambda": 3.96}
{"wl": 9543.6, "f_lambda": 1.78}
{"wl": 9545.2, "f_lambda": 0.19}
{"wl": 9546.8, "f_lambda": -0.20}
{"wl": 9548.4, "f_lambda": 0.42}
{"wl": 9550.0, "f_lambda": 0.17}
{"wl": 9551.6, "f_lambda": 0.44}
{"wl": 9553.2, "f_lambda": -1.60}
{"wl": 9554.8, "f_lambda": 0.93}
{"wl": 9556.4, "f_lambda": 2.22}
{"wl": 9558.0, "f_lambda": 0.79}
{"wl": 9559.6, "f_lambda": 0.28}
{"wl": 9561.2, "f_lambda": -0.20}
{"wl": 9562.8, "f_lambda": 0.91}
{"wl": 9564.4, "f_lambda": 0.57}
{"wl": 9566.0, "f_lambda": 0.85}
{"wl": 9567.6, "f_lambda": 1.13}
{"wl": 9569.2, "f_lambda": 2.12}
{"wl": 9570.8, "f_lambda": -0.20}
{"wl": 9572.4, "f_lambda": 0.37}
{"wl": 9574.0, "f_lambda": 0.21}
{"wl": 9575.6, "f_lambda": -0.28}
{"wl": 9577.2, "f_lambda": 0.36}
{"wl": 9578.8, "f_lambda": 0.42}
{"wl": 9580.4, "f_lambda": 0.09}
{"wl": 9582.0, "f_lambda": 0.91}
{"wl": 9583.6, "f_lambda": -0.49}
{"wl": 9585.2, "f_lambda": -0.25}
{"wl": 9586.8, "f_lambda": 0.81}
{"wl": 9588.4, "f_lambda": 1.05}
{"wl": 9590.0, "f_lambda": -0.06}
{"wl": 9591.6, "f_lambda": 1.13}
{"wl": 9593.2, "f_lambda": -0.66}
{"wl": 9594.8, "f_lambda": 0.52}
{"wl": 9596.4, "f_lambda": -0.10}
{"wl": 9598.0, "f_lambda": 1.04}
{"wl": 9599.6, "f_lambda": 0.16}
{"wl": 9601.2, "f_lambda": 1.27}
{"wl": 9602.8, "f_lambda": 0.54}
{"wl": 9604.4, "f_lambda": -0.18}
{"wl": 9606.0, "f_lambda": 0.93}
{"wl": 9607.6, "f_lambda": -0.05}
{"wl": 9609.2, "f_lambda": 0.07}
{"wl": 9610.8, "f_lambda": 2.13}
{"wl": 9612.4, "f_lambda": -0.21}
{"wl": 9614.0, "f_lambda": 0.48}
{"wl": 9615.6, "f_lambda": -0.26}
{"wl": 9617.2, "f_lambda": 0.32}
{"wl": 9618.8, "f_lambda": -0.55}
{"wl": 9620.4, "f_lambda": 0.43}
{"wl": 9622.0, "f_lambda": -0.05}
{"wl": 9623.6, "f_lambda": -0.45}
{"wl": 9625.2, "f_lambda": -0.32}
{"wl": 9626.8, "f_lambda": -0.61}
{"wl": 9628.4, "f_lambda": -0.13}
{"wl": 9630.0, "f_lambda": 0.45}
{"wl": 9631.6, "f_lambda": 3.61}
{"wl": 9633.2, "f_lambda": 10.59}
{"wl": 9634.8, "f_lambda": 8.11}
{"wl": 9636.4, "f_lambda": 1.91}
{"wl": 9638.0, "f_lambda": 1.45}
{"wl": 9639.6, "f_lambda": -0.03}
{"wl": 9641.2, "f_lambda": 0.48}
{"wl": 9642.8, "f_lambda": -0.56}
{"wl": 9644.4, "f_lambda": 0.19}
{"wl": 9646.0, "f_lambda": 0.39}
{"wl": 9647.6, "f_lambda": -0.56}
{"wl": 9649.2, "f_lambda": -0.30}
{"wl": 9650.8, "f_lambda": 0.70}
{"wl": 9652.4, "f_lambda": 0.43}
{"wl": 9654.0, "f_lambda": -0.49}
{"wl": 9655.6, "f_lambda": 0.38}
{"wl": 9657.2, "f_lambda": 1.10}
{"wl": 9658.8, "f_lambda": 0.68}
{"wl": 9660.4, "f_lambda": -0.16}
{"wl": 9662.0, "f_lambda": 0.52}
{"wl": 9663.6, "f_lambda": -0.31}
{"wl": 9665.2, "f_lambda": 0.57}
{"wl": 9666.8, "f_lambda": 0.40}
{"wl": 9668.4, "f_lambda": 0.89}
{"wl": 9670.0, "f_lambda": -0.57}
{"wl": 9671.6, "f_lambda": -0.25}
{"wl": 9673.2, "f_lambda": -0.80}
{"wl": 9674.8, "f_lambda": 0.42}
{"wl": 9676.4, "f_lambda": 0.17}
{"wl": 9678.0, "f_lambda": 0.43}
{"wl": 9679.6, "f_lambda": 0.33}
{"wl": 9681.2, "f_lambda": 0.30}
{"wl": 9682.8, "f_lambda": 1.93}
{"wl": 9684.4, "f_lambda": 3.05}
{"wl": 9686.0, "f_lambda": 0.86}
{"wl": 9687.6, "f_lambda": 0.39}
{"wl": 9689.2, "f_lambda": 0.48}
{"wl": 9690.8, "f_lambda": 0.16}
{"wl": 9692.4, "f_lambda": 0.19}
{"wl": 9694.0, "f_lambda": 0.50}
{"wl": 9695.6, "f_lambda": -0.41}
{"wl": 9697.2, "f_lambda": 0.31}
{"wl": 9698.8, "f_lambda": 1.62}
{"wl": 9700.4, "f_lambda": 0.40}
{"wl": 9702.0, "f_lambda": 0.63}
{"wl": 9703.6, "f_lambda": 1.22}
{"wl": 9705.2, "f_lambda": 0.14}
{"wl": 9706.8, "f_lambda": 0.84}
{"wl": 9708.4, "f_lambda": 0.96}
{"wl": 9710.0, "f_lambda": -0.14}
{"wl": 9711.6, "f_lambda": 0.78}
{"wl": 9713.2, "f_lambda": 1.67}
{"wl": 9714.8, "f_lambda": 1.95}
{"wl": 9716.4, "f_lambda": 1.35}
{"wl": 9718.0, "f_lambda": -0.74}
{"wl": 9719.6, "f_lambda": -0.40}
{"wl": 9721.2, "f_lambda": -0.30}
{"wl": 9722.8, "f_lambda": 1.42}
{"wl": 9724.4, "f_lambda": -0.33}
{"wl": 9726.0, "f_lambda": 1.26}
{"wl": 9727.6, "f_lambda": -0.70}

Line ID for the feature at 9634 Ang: [O III]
